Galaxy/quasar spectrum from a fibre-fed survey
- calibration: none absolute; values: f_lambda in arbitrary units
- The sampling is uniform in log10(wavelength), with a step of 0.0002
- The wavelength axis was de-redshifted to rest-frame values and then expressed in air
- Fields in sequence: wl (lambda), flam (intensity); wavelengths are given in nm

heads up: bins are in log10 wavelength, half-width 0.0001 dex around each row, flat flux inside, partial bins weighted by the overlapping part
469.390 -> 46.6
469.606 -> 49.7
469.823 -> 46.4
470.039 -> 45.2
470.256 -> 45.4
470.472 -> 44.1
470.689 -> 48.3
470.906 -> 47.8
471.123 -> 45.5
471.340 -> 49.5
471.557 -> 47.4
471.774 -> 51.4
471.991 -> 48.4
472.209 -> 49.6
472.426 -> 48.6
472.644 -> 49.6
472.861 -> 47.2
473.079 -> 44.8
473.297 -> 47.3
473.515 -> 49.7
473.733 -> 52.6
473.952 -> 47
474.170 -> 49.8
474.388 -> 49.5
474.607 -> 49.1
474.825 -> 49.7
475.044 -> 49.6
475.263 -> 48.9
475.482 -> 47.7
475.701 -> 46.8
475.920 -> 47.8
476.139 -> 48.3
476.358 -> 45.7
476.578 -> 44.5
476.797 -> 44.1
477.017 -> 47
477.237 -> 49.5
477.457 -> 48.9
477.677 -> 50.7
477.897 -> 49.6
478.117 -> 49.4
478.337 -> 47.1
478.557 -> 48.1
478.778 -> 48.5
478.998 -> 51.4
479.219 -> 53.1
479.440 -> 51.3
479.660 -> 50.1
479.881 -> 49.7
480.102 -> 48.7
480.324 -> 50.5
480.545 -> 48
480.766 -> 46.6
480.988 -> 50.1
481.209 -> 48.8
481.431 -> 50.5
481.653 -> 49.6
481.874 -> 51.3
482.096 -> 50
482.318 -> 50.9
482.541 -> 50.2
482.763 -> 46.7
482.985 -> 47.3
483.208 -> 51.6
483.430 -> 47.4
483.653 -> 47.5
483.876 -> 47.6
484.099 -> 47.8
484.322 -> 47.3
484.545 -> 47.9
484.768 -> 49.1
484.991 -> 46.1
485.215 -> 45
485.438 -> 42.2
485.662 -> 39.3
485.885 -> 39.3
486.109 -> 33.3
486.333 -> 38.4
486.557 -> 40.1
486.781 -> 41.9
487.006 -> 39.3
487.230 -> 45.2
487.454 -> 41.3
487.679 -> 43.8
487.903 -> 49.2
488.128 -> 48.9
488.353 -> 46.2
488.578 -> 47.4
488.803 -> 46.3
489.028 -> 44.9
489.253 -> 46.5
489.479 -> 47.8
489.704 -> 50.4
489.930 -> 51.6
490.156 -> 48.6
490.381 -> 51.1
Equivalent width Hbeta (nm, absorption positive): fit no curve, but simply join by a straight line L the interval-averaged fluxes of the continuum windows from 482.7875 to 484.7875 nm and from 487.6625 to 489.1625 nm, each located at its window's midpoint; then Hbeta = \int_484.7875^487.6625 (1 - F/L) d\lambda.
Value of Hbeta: 0.37 nm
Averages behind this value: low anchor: 48.1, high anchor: 46.9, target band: 41.3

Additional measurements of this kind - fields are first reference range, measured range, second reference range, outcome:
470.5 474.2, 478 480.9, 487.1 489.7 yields -0.12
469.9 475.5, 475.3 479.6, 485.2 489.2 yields -0.18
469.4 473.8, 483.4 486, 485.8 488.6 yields -0.12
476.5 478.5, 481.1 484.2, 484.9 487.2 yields -0.40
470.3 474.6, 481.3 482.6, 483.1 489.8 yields -0.12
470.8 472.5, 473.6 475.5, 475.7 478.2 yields -0.05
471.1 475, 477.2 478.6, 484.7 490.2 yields -0.05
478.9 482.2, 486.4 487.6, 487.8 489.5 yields 0.16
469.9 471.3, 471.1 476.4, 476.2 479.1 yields -0.17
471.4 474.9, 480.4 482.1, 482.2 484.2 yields -0.03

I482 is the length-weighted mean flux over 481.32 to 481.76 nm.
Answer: 50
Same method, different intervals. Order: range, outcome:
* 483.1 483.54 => 49.6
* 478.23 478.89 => 47.9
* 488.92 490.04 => 48.2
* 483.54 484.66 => 47.6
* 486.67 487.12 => 40.6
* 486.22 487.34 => 41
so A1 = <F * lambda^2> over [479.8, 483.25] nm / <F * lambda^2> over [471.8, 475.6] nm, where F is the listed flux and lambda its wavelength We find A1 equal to 1.0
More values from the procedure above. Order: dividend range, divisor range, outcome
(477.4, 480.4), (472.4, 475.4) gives 1.04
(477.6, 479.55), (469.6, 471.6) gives 1.10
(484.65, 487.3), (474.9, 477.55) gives 0.91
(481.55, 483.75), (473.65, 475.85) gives 1.04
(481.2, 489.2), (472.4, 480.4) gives 0.97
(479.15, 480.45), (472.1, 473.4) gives 1.09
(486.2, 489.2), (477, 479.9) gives 0.92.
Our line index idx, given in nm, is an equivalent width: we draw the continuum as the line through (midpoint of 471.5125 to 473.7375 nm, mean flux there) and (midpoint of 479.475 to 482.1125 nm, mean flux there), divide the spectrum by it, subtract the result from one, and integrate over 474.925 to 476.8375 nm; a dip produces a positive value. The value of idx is 0.072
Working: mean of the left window 48.7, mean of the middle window 47.2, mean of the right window 49.5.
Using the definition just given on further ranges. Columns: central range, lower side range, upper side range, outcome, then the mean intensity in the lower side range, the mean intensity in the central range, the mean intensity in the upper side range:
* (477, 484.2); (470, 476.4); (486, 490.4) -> -0.42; 48.1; 49.3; 45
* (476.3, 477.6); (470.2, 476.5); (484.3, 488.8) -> 0.00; 48.2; 46.7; 43.6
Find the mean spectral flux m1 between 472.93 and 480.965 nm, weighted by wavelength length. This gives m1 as 48.6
